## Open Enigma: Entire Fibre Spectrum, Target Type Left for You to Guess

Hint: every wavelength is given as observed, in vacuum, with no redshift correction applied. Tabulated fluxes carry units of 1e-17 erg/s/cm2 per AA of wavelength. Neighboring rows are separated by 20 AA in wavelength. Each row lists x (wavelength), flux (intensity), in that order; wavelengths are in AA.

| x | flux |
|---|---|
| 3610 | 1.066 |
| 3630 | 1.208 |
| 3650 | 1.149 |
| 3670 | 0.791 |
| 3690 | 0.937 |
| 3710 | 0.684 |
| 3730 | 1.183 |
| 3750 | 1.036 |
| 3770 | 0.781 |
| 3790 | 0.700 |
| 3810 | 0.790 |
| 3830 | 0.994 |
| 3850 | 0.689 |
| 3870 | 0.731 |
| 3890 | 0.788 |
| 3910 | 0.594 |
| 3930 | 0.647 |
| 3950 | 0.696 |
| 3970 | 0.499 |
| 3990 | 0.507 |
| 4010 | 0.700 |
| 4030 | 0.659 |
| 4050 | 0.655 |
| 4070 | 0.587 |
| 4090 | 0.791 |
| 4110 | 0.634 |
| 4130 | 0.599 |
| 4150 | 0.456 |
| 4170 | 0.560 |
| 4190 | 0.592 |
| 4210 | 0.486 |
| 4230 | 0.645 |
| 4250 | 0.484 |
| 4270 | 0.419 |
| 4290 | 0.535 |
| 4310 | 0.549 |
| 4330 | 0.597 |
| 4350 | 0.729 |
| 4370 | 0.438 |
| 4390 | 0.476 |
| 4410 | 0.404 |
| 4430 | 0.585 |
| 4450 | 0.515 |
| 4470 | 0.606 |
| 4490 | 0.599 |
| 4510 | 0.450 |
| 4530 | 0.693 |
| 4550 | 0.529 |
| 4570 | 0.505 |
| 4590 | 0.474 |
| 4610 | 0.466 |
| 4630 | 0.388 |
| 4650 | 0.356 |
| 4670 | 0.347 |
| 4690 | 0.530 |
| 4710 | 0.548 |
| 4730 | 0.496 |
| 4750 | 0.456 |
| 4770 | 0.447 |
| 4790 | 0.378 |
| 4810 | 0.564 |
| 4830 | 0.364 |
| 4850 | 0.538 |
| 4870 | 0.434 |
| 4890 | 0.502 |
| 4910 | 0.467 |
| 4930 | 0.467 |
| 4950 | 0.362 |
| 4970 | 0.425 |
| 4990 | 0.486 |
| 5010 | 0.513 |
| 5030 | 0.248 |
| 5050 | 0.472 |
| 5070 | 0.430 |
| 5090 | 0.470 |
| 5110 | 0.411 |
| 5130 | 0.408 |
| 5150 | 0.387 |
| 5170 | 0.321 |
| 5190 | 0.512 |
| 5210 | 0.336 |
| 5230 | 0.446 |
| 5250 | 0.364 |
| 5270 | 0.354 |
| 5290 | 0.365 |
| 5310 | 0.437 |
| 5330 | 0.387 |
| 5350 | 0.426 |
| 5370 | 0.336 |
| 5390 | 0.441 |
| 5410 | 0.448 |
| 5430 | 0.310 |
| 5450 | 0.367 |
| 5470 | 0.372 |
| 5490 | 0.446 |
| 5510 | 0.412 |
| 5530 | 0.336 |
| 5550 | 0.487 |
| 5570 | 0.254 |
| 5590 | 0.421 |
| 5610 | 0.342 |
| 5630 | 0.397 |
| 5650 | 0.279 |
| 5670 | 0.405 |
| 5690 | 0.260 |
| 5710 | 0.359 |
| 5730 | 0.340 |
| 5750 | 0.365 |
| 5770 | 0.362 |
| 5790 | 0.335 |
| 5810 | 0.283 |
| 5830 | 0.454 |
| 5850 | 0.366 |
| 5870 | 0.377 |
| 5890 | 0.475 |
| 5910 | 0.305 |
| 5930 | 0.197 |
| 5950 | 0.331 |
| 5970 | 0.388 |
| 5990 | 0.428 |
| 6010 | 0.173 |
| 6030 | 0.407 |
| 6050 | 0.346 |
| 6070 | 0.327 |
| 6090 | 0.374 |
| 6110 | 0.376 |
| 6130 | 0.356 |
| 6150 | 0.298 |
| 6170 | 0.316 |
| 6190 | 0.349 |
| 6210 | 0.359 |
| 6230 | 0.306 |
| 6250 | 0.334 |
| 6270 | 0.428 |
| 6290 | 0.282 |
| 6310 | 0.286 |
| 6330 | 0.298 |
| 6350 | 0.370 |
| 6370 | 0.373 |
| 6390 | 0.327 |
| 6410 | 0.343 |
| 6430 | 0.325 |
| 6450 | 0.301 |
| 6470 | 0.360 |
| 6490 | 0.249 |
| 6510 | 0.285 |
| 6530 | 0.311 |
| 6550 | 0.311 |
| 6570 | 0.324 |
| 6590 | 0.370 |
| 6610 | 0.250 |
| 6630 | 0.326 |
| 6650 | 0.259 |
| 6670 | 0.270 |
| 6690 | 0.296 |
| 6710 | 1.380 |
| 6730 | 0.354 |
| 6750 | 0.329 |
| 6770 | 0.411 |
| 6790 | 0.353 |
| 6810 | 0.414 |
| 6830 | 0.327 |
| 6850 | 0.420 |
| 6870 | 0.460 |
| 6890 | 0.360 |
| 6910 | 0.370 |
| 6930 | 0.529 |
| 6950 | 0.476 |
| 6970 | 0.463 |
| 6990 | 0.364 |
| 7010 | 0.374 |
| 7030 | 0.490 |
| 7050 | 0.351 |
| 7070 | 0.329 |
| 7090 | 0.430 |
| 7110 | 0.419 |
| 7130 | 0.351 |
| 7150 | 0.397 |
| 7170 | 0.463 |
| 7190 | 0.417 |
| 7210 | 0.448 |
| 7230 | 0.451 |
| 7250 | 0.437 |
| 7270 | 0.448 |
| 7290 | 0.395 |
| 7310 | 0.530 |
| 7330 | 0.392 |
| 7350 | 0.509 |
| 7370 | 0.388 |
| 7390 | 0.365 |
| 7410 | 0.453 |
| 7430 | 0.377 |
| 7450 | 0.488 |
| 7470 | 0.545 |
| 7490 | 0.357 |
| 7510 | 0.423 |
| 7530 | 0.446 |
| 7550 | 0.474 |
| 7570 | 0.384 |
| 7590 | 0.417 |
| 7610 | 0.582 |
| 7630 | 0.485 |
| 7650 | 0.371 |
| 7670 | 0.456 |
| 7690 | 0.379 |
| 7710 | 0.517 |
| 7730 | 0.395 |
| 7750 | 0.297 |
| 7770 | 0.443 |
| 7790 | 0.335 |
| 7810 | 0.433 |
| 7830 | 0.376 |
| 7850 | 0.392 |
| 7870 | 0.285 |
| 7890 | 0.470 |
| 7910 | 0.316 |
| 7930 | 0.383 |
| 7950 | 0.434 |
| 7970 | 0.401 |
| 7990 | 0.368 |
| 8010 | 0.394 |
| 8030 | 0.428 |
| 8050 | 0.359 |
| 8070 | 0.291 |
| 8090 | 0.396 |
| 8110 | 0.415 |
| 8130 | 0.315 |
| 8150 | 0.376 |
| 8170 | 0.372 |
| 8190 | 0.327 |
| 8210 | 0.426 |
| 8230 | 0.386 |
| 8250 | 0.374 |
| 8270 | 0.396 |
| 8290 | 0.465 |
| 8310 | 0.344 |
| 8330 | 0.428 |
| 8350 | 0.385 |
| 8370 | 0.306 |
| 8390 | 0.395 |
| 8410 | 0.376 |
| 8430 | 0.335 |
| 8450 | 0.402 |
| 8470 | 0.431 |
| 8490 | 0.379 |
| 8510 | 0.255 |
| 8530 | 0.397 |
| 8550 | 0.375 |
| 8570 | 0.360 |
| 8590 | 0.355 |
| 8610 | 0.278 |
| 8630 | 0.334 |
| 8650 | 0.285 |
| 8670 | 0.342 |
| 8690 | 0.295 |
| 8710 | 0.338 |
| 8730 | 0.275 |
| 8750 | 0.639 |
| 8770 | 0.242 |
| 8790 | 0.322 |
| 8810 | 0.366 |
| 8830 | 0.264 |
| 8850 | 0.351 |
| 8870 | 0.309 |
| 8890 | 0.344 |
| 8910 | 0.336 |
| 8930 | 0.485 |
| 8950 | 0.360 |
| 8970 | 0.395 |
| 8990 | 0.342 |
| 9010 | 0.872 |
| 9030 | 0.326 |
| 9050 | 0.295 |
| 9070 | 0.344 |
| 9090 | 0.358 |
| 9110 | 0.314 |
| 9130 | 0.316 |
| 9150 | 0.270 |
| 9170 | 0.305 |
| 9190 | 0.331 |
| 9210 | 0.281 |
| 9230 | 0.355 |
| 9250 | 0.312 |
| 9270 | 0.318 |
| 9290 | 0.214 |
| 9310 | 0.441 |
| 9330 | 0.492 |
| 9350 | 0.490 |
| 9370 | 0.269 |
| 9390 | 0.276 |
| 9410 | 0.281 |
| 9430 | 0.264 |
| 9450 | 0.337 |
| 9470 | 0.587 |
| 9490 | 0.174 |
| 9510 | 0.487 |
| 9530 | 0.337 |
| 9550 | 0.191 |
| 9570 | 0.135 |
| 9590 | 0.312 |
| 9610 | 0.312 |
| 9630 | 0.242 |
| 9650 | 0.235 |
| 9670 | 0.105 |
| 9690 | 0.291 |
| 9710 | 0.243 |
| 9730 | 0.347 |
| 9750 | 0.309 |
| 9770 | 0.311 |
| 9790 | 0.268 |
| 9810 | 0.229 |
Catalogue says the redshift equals 0.799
